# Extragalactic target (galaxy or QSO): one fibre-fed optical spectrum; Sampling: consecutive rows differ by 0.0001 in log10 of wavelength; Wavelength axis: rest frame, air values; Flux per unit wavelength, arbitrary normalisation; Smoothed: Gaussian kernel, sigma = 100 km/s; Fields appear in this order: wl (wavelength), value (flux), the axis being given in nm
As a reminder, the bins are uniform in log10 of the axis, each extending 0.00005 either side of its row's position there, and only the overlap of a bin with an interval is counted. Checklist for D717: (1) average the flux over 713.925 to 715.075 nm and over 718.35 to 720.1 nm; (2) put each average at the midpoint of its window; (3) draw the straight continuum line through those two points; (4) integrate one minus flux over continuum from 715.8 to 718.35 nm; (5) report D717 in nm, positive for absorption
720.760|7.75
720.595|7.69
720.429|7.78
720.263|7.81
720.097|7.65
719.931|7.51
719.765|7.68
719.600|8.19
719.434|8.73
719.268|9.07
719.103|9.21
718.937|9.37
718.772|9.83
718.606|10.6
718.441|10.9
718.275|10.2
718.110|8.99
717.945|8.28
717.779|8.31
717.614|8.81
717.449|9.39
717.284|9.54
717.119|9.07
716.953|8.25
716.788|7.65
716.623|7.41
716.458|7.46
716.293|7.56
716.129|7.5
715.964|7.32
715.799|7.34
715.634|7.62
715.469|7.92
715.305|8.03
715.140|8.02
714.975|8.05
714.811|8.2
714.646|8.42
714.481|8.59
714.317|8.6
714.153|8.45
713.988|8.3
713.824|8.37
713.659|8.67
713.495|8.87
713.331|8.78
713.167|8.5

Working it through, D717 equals 0.12 nm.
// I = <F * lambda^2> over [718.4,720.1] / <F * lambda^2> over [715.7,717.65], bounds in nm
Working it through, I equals 1.1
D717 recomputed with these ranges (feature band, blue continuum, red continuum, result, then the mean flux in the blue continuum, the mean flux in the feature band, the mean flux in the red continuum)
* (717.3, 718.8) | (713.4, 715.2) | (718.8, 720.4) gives -0.19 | 8.42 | 9.47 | 8.39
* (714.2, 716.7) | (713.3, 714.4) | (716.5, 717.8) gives 0.20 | 8.57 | 7.88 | 8.53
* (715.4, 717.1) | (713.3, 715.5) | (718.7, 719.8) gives 0.18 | 8.38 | 7.65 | 8.92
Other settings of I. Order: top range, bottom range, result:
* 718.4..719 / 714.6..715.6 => 1.27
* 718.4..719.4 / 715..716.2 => 1.28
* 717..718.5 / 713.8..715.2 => 1.12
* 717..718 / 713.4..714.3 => 1.05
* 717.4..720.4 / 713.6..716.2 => 1.11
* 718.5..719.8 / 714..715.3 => 1.12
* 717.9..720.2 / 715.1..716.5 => 1.19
